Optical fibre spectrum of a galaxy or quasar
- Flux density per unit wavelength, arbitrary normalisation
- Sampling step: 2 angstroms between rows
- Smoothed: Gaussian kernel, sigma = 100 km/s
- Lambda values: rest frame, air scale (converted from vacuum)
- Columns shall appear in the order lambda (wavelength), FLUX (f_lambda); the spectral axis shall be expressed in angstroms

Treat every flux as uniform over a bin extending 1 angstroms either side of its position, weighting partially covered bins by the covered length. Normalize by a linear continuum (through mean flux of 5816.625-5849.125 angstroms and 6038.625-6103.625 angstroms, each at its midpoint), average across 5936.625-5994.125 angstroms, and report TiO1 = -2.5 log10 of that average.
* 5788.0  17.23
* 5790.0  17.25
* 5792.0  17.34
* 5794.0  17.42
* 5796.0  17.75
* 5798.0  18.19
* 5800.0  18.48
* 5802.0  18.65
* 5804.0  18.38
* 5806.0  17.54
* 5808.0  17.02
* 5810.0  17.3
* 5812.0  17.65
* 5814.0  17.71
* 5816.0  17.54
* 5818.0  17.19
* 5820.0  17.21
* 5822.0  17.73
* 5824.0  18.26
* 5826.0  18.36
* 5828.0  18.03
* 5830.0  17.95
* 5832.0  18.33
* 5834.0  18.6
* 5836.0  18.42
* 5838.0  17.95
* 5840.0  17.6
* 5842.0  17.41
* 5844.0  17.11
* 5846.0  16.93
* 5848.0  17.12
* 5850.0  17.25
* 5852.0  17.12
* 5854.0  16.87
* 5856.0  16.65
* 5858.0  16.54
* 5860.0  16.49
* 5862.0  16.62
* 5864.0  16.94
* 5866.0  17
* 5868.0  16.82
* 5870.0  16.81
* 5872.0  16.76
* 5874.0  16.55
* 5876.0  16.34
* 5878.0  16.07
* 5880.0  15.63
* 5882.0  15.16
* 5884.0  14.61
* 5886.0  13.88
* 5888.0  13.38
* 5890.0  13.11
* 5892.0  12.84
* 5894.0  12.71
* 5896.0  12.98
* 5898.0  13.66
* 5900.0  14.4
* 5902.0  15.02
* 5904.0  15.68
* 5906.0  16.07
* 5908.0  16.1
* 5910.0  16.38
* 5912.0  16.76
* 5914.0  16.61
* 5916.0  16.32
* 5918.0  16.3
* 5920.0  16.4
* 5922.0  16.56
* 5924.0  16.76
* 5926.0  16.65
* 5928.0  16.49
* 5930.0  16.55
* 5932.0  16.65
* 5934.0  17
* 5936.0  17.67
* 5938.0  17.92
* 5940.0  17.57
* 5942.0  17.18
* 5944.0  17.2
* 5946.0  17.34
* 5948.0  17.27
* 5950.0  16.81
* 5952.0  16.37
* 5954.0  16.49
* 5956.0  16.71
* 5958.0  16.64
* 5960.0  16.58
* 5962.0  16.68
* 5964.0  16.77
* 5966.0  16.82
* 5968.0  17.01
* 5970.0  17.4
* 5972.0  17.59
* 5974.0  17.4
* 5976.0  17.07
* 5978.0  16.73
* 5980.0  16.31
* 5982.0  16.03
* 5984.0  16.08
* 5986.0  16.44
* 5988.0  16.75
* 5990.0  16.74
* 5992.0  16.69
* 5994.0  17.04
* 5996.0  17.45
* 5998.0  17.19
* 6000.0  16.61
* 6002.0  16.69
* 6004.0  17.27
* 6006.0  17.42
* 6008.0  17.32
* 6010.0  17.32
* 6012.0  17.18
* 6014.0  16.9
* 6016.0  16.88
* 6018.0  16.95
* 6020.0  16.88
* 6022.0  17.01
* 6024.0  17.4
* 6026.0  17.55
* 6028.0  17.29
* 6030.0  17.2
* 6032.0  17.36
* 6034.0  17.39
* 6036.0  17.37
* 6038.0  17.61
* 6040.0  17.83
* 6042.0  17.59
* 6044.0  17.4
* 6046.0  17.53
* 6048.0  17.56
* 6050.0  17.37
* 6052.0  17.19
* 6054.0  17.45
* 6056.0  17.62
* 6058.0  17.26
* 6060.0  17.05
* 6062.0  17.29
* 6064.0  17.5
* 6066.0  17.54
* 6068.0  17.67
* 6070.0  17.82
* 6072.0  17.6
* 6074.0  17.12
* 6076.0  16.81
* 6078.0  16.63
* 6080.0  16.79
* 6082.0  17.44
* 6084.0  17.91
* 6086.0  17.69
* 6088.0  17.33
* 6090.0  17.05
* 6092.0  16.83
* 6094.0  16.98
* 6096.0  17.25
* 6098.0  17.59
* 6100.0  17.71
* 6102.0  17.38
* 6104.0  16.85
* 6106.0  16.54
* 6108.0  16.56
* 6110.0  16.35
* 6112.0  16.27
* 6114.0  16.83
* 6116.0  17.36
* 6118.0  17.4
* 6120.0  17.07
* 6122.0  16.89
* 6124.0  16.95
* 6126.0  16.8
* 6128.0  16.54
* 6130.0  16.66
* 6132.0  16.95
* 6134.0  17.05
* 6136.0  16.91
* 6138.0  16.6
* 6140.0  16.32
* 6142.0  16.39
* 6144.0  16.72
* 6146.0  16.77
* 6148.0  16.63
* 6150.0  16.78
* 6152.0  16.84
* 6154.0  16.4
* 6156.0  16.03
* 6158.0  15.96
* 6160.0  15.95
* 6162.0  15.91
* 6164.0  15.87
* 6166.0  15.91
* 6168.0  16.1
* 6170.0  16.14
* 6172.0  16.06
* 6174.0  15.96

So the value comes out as 0.04 mag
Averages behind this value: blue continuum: 17.8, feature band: 16.9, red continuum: 17.4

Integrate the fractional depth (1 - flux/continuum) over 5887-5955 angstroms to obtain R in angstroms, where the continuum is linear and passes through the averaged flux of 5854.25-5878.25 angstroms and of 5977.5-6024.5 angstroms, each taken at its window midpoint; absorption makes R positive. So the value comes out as 3.1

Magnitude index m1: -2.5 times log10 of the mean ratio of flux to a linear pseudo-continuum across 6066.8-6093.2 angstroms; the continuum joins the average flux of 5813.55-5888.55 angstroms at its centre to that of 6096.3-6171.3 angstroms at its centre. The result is -0.04 mag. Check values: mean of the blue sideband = 16.9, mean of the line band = 17.3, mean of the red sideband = 16.7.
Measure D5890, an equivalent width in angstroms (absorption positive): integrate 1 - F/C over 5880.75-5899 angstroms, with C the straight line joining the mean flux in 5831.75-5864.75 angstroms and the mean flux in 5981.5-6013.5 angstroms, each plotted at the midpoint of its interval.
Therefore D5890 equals 3.77 angstroms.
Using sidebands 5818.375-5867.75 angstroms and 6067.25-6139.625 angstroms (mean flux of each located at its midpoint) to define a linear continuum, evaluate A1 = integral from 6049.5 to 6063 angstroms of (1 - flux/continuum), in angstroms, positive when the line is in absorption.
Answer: -0.2 angstroms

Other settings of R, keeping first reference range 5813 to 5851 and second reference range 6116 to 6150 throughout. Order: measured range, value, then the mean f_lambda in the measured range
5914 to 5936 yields 1.0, 16.6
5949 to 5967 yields 0.7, 16.7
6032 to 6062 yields -0.6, 17.4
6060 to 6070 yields -0.3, 17.5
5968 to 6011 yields 0.8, 16.9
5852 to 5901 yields 6.1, 15.4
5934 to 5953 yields 0.2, 17.2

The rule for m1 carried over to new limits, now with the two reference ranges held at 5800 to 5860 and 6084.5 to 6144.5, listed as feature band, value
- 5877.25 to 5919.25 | 0.168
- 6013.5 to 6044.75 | -0.010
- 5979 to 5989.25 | 0.059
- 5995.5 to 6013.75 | 0.003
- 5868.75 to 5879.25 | 0.064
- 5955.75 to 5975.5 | 0.020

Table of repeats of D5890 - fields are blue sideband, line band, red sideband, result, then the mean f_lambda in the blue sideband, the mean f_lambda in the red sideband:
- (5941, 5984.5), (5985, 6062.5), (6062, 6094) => -0.5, 16.8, 17.3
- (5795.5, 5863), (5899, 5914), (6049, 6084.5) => 1.4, 17.6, 17.3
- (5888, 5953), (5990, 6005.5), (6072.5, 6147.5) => -0.6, 16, 17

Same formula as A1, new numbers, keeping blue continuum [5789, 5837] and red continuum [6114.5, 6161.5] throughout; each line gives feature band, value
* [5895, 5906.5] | 1.9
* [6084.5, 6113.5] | -0.4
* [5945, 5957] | 0.4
